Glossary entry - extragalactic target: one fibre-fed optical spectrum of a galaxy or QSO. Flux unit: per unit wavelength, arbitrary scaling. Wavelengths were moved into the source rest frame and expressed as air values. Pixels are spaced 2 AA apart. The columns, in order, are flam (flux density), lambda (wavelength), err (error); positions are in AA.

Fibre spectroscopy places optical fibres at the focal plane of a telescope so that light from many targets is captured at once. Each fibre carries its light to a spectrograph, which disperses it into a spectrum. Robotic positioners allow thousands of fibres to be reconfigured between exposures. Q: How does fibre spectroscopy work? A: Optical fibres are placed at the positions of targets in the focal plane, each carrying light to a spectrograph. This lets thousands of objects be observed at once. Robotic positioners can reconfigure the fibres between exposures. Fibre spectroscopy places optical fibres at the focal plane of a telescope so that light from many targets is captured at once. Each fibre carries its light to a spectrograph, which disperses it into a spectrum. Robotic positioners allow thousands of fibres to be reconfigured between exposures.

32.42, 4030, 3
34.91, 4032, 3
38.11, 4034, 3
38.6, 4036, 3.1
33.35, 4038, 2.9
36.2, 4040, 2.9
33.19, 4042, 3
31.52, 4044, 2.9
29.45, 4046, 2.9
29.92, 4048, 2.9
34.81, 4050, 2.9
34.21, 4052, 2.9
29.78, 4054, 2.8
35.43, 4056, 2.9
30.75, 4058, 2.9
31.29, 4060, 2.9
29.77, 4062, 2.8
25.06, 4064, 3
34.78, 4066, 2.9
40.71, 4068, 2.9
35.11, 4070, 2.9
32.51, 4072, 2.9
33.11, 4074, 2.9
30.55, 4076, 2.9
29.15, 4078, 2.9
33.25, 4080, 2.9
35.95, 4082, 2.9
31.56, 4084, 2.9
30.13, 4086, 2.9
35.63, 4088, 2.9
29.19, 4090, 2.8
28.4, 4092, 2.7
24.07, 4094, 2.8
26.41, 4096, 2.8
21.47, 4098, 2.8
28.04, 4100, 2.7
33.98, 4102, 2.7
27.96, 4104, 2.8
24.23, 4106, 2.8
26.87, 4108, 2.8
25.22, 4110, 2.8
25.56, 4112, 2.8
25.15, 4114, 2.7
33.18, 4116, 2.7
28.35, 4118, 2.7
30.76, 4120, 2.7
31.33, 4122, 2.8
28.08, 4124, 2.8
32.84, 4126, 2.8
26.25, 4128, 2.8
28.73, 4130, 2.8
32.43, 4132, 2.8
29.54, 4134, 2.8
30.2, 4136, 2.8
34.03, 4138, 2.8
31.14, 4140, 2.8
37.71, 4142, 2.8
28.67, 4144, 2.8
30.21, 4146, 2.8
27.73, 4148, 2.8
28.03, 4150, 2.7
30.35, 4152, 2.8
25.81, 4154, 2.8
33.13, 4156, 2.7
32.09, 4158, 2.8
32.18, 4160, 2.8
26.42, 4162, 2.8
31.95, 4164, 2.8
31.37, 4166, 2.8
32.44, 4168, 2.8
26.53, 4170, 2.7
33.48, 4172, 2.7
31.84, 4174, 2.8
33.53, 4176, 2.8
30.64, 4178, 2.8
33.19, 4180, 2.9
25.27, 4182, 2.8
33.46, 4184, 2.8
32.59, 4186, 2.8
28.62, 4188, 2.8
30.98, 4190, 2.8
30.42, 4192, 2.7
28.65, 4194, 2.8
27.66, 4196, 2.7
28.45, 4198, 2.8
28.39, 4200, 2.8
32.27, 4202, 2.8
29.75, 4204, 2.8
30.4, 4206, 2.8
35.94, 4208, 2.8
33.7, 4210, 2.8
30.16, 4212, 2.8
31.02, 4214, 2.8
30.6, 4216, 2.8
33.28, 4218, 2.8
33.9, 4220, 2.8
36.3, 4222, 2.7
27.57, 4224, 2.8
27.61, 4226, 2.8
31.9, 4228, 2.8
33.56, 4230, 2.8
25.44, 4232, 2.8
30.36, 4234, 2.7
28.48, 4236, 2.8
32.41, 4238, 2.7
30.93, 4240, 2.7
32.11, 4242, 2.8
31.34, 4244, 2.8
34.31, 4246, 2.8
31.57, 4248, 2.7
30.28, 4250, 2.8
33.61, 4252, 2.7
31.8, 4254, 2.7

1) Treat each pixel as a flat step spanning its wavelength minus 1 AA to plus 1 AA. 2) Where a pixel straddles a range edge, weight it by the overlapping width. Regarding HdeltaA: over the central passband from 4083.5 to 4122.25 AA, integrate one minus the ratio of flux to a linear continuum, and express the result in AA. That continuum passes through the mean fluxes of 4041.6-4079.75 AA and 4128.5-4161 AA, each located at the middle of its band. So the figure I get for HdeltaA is 3.9 AA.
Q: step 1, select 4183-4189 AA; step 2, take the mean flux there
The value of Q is 31.6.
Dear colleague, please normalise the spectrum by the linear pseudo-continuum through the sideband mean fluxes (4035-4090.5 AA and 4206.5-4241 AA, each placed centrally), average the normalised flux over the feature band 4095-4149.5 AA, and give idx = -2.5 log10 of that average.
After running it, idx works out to 0.11 mag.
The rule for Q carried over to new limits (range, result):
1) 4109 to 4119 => 27.5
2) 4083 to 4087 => 30.8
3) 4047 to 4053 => 33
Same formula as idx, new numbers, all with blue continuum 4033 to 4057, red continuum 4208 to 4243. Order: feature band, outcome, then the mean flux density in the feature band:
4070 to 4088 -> 0.03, 32.4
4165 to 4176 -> 0.02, 31.4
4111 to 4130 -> 0.13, 29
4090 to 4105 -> 0.21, 27.3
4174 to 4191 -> 0.03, 31.1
